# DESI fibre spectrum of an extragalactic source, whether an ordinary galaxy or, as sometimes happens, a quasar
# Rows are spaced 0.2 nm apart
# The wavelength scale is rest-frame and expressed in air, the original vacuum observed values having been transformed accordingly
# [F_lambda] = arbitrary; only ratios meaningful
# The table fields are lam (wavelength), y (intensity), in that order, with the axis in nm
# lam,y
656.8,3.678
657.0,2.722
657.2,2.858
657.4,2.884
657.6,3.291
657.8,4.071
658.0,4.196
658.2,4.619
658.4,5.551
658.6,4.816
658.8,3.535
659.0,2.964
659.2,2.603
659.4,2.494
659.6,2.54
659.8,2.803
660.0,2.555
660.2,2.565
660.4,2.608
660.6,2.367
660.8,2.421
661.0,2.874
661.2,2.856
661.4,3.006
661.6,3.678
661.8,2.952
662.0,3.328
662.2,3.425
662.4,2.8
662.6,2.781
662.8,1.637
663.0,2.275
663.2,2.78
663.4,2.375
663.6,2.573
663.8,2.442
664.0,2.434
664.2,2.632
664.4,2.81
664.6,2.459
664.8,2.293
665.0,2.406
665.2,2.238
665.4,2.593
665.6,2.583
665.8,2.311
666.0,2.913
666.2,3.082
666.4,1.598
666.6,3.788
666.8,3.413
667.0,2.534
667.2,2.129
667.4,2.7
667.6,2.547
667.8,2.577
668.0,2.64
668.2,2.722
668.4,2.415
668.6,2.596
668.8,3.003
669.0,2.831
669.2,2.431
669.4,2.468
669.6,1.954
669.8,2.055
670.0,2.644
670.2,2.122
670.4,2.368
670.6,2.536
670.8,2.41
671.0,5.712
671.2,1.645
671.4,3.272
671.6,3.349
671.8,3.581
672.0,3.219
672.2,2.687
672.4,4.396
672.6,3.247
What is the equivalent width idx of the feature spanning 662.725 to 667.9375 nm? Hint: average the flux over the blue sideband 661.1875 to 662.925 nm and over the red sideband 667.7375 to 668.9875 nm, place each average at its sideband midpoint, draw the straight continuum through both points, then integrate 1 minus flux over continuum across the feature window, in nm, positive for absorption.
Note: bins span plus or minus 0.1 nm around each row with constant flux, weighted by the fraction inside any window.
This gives 0.46 nm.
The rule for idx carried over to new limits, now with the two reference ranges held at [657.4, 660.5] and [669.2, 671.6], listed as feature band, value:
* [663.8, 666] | 0.38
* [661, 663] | 0.19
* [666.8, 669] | 0.15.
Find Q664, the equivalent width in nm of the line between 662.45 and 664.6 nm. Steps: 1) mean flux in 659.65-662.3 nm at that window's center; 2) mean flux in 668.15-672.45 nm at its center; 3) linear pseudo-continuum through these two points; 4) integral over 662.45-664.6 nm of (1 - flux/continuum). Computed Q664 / 0.28 nm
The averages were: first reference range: 2.87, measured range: 2.48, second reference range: 2.82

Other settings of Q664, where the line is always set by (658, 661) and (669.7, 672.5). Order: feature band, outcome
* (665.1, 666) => 0.18 nm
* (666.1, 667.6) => 0.16 nm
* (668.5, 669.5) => 0.12 nm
